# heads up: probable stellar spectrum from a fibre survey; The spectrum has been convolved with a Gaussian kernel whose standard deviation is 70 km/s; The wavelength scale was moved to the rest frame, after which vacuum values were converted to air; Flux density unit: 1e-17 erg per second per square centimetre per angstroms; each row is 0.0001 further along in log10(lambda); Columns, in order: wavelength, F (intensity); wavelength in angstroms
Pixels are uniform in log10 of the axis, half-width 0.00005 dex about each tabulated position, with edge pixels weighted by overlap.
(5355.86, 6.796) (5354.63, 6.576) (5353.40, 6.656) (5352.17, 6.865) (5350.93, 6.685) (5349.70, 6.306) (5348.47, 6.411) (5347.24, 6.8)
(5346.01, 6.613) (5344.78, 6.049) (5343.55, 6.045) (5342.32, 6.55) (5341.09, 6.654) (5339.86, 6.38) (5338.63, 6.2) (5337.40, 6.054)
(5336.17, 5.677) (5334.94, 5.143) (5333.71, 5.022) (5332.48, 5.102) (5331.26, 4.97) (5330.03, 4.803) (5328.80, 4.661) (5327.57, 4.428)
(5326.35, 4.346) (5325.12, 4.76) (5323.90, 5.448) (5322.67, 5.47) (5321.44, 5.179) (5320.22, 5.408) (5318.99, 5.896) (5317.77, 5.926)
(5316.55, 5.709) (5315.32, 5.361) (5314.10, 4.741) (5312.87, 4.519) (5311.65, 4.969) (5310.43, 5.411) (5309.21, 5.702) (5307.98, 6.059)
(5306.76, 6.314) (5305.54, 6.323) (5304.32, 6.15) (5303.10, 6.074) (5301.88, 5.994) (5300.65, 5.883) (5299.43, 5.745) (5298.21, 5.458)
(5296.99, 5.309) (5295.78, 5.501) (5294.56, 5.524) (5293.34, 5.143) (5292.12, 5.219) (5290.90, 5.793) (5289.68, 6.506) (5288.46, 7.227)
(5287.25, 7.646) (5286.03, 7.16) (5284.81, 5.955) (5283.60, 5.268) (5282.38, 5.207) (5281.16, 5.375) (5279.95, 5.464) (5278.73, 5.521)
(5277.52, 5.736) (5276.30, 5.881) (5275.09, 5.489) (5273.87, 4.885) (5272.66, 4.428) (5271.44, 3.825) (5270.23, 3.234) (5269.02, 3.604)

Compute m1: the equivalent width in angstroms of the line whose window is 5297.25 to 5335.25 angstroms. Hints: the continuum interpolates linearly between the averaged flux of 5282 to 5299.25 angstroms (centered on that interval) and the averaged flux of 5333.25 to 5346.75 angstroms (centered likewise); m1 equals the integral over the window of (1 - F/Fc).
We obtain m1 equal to 3.8 angstroms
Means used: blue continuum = 5.93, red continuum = 6.05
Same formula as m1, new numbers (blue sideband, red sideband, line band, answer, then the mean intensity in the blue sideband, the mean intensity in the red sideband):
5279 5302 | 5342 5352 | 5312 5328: 2.57 angstroms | 5.85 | 6.45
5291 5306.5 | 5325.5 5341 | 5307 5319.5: 0.17 angstroms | 5.71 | 5.27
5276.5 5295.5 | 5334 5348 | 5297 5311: 0.23 angstroms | 5.91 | 6.17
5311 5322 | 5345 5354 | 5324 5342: 1.94 angstroms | 5.31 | 6.6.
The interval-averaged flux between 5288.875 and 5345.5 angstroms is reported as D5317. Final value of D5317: 5.56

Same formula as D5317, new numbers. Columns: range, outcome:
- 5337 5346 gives 6.3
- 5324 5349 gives 5.63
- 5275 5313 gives 5.82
